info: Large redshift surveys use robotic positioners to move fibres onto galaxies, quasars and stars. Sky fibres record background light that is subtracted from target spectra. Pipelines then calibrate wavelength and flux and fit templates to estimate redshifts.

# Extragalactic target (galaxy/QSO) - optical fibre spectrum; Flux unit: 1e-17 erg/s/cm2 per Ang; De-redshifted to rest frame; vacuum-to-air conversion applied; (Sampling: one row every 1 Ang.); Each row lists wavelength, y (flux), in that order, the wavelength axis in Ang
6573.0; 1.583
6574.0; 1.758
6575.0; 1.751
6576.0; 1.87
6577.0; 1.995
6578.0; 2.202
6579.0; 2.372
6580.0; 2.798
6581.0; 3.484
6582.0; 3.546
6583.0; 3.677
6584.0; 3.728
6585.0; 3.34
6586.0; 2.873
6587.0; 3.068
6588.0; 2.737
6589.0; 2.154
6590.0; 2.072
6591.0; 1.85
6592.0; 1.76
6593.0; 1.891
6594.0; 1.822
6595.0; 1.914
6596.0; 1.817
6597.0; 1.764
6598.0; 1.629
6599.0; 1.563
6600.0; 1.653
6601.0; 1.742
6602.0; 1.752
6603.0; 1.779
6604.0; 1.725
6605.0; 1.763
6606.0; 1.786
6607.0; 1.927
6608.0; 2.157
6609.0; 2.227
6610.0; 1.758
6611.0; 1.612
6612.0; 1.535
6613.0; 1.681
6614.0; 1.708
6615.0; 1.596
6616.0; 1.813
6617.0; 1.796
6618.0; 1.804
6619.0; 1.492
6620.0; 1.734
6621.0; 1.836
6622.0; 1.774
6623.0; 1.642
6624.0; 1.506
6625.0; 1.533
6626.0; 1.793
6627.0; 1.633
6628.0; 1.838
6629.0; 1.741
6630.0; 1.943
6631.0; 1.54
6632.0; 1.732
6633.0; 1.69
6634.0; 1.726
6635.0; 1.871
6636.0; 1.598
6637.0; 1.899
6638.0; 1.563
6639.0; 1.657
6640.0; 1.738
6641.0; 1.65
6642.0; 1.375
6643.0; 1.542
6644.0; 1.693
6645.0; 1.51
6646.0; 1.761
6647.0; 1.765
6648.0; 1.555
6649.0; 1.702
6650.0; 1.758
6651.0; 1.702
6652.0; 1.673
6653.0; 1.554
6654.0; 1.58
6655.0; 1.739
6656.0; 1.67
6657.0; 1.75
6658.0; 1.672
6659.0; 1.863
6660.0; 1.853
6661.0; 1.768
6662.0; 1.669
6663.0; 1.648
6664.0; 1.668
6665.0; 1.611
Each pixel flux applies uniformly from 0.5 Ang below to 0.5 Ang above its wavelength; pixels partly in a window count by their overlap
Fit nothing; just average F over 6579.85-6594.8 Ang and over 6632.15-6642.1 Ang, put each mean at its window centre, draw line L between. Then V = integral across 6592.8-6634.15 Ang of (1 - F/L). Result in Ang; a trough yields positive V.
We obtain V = 7.7 Ang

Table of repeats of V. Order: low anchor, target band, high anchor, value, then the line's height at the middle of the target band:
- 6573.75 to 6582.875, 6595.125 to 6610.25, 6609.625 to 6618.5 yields 1.05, 1.95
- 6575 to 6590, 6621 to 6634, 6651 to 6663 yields 2.61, 2.13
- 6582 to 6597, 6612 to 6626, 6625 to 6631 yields 1.71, 1.92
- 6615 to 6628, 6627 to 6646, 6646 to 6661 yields 0.20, 1.7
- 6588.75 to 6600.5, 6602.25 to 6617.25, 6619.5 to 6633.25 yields -0.20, 1.77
